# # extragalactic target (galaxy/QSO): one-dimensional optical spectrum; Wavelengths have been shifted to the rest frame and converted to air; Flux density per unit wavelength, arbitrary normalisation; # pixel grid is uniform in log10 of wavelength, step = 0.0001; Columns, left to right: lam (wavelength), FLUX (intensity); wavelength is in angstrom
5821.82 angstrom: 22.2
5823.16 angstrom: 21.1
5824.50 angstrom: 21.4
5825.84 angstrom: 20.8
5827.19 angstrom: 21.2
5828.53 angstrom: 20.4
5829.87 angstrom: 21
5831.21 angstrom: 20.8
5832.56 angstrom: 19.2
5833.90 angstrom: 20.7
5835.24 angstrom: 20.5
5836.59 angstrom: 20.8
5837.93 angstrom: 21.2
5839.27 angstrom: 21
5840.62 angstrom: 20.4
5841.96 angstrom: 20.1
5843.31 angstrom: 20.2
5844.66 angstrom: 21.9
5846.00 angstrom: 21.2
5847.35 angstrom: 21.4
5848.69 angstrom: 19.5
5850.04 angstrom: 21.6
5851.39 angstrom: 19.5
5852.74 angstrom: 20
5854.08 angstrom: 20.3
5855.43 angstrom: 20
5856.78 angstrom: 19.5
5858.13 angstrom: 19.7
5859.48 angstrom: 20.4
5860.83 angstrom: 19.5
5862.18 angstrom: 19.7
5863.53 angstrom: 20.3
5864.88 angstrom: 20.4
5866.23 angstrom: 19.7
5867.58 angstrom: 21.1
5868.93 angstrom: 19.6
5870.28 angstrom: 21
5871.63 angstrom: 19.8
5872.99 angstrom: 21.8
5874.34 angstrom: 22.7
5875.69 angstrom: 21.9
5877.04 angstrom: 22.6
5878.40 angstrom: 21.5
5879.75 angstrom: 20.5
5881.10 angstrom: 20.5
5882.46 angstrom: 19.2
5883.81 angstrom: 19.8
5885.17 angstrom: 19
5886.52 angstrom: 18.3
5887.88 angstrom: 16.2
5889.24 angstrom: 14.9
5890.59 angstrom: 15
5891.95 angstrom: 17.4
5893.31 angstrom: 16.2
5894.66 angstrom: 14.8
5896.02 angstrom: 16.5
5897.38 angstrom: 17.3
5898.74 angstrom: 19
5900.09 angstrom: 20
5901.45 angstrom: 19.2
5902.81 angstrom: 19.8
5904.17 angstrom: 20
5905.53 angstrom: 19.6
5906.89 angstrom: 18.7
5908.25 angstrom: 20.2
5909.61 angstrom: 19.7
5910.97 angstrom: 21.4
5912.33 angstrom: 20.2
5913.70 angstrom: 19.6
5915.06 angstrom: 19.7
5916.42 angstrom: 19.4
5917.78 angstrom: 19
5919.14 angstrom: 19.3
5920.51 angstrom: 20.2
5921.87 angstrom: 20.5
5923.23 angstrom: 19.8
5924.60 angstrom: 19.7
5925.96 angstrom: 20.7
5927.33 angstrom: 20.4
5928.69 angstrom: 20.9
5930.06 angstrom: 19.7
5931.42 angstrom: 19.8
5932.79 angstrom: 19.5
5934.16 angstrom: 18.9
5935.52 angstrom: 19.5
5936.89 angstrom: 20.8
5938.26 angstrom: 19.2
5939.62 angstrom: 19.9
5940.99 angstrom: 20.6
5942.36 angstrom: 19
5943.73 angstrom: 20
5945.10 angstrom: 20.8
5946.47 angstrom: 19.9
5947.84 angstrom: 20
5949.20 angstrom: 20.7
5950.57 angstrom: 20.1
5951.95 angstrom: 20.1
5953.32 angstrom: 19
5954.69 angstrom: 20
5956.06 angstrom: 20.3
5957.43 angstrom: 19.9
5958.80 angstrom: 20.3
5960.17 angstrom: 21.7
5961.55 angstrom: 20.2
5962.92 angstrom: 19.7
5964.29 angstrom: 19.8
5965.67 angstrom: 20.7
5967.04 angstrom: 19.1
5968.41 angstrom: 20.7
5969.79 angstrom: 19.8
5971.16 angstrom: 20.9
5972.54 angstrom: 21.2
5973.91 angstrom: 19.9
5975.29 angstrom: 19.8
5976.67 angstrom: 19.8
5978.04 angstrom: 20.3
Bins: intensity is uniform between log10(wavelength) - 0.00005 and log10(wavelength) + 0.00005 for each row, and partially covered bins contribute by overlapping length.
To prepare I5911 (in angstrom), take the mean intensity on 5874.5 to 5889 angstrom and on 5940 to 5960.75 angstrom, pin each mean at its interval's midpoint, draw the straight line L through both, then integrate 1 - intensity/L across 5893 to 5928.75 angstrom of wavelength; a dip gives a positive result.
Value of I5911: 1.2 angstrom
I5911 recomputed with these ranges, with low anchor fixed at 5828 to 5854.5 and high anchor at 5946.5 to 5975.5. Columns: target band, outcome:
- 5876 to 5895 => 1.9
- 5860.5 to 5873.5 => 0.1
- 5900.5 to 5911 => 0.3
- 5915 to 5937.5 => 0.5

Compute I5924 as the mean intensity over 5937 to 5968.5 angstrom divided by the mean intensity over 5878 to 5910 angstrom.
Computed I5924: 1.09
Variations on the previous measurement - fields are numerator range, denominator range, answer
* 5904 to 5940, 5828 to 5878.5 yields 0.96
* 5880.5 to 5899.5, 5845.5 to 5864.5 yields 0.86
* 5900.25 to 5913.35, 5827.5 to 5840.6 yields 0.96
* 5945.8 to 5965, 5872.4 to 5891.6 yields 1.03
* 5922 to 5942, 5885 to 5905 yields 1.14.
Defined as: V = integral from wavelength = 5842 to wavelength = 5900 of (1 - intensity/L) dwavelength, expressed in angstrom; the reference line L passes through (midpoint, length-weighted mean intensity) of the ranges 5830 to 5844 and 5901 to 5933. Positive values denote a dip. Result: 2.0 angstrom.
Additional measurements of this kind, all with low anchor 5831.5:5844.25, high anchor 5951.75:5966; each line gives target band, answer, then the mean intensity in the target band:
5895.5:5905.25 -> 0.7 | 18.9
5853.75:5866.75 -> 0.3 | 19.9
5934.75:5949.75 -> 0.1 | 20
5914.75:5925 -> 0.3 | 19.7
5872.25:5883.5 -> -0.5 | 21.3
